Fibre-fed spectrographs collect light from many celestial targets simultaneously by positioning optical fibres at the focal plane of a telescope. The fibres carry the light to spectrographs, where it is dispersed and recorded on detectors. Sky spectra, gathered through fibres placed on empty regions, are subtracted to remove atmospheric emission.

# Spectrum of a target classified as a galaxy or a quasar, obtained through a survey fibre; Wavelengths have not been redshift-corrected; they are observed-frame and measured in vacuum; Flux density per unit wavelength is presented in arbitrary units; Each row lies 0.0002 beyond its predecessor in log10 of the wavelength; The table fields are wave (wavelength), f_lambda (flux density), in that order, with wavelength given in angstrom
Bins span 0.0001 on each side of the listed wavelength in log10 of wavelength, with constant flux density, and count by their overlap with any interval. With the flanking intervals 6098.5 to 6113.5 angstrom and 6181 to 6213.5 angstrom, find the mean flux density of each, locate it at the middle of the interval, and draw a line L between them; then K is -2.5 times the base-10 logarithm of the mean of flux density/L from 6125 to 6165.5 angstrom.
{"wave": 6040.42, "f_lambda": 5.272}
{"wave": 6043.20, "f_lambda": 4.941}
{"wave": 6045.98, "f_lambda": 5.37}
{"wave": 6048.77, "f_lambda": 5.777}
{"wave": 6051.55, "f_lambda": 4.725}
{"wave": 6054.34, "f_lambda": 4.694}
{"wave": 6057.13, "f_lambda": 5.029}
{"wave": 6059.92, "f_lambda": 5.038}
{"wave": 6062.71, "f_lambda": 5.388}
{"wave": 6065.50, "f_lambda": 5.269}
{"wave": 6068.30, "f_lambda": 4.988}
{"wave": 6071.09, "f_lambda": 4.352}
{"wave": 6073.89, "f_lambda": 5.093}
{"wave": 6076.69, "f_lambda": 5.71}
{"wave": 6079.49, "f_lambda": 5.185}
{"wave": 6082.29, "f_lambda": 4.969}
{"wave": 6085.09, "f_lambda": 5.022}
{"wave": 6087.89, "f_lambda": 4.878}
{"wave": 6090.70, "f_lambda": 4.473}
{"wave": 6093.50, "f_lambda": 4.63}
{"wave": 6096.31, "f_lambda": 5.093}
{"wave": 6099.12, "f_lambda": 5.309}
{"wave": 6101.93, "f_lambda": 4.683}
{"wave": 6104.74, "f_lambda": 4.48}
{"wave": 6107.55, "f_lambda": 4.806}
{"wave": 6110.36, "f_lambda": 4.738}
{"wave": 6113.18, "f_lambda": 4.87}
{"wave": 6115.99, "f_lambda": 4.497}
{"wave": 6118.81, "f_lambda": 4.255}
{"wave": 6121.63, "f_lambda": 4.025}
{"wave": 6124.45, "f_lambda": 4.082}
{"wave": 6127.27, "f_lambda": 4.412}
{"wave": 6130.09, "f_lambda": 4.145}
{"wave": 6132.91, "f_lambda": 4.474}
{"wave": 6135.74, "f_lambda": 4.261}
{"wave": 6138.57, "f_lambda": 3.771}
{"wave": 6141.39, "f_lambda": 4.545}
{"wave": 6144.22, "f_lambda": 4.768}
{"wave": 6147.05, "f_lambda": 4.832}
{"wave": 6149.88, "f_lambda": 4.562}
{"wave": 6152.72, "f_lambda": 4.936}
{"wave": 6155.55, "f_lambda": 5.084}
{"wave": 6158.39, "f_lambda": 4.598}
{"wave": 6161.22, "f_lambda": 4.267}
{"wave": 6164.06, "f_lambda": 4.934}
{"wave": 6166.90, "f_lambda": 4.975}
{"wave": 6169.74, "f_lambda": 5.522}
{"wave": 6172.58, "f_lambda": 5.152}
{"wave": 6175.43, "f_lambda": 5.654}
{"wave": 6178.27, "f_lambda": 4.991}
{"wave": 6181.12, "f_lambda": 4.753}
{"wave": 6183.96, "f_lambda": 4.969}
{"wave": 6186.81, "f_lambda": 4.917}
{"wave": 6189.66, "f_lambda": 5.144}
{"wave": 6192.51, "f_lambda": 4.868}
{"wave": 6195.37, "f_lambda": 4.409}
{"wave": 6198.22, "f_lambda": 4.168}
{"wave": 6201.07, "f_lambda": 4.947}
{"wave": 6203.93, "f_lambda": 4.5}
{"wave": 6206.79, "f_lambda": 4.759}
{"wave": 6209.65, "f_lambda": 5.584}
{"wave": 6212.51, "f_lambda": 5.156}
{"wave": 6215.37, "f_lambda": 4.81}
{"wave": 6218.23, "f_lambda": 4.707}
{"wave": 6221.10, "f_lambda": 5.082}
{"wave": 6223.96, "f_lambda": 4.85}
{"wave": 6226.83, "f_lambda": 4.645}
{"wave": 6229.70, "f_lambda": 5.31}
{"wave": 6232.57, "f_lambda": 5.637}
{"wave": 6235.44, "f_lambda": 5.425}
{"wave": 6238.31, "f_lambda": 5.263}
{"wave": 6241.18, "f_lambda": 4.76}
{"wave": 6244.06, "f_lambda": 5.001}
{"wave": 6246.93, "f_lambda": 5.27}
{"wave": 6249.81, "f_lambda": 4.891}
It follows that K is 0.06 mag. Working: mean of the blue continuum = 4.78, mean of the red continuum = 4.85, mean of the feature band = 4.53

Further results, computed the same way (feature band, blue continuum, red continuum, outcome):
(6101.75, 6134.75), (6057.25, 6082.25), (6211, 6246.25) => 0.15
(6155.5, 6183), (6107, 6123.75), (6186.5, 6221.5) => -0.06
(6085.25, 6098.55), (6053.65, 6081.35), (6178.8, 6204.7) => 0.04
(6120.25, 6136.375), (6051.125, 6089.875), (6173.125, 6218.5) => 0.17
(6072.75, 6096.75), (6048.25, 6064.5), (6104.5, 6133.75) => -0.05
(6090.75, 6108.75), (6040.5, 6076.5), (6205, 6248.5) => 0.06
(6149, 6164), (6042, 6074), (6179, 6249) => 0.06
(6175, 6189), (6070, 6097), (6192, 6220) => -0.04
